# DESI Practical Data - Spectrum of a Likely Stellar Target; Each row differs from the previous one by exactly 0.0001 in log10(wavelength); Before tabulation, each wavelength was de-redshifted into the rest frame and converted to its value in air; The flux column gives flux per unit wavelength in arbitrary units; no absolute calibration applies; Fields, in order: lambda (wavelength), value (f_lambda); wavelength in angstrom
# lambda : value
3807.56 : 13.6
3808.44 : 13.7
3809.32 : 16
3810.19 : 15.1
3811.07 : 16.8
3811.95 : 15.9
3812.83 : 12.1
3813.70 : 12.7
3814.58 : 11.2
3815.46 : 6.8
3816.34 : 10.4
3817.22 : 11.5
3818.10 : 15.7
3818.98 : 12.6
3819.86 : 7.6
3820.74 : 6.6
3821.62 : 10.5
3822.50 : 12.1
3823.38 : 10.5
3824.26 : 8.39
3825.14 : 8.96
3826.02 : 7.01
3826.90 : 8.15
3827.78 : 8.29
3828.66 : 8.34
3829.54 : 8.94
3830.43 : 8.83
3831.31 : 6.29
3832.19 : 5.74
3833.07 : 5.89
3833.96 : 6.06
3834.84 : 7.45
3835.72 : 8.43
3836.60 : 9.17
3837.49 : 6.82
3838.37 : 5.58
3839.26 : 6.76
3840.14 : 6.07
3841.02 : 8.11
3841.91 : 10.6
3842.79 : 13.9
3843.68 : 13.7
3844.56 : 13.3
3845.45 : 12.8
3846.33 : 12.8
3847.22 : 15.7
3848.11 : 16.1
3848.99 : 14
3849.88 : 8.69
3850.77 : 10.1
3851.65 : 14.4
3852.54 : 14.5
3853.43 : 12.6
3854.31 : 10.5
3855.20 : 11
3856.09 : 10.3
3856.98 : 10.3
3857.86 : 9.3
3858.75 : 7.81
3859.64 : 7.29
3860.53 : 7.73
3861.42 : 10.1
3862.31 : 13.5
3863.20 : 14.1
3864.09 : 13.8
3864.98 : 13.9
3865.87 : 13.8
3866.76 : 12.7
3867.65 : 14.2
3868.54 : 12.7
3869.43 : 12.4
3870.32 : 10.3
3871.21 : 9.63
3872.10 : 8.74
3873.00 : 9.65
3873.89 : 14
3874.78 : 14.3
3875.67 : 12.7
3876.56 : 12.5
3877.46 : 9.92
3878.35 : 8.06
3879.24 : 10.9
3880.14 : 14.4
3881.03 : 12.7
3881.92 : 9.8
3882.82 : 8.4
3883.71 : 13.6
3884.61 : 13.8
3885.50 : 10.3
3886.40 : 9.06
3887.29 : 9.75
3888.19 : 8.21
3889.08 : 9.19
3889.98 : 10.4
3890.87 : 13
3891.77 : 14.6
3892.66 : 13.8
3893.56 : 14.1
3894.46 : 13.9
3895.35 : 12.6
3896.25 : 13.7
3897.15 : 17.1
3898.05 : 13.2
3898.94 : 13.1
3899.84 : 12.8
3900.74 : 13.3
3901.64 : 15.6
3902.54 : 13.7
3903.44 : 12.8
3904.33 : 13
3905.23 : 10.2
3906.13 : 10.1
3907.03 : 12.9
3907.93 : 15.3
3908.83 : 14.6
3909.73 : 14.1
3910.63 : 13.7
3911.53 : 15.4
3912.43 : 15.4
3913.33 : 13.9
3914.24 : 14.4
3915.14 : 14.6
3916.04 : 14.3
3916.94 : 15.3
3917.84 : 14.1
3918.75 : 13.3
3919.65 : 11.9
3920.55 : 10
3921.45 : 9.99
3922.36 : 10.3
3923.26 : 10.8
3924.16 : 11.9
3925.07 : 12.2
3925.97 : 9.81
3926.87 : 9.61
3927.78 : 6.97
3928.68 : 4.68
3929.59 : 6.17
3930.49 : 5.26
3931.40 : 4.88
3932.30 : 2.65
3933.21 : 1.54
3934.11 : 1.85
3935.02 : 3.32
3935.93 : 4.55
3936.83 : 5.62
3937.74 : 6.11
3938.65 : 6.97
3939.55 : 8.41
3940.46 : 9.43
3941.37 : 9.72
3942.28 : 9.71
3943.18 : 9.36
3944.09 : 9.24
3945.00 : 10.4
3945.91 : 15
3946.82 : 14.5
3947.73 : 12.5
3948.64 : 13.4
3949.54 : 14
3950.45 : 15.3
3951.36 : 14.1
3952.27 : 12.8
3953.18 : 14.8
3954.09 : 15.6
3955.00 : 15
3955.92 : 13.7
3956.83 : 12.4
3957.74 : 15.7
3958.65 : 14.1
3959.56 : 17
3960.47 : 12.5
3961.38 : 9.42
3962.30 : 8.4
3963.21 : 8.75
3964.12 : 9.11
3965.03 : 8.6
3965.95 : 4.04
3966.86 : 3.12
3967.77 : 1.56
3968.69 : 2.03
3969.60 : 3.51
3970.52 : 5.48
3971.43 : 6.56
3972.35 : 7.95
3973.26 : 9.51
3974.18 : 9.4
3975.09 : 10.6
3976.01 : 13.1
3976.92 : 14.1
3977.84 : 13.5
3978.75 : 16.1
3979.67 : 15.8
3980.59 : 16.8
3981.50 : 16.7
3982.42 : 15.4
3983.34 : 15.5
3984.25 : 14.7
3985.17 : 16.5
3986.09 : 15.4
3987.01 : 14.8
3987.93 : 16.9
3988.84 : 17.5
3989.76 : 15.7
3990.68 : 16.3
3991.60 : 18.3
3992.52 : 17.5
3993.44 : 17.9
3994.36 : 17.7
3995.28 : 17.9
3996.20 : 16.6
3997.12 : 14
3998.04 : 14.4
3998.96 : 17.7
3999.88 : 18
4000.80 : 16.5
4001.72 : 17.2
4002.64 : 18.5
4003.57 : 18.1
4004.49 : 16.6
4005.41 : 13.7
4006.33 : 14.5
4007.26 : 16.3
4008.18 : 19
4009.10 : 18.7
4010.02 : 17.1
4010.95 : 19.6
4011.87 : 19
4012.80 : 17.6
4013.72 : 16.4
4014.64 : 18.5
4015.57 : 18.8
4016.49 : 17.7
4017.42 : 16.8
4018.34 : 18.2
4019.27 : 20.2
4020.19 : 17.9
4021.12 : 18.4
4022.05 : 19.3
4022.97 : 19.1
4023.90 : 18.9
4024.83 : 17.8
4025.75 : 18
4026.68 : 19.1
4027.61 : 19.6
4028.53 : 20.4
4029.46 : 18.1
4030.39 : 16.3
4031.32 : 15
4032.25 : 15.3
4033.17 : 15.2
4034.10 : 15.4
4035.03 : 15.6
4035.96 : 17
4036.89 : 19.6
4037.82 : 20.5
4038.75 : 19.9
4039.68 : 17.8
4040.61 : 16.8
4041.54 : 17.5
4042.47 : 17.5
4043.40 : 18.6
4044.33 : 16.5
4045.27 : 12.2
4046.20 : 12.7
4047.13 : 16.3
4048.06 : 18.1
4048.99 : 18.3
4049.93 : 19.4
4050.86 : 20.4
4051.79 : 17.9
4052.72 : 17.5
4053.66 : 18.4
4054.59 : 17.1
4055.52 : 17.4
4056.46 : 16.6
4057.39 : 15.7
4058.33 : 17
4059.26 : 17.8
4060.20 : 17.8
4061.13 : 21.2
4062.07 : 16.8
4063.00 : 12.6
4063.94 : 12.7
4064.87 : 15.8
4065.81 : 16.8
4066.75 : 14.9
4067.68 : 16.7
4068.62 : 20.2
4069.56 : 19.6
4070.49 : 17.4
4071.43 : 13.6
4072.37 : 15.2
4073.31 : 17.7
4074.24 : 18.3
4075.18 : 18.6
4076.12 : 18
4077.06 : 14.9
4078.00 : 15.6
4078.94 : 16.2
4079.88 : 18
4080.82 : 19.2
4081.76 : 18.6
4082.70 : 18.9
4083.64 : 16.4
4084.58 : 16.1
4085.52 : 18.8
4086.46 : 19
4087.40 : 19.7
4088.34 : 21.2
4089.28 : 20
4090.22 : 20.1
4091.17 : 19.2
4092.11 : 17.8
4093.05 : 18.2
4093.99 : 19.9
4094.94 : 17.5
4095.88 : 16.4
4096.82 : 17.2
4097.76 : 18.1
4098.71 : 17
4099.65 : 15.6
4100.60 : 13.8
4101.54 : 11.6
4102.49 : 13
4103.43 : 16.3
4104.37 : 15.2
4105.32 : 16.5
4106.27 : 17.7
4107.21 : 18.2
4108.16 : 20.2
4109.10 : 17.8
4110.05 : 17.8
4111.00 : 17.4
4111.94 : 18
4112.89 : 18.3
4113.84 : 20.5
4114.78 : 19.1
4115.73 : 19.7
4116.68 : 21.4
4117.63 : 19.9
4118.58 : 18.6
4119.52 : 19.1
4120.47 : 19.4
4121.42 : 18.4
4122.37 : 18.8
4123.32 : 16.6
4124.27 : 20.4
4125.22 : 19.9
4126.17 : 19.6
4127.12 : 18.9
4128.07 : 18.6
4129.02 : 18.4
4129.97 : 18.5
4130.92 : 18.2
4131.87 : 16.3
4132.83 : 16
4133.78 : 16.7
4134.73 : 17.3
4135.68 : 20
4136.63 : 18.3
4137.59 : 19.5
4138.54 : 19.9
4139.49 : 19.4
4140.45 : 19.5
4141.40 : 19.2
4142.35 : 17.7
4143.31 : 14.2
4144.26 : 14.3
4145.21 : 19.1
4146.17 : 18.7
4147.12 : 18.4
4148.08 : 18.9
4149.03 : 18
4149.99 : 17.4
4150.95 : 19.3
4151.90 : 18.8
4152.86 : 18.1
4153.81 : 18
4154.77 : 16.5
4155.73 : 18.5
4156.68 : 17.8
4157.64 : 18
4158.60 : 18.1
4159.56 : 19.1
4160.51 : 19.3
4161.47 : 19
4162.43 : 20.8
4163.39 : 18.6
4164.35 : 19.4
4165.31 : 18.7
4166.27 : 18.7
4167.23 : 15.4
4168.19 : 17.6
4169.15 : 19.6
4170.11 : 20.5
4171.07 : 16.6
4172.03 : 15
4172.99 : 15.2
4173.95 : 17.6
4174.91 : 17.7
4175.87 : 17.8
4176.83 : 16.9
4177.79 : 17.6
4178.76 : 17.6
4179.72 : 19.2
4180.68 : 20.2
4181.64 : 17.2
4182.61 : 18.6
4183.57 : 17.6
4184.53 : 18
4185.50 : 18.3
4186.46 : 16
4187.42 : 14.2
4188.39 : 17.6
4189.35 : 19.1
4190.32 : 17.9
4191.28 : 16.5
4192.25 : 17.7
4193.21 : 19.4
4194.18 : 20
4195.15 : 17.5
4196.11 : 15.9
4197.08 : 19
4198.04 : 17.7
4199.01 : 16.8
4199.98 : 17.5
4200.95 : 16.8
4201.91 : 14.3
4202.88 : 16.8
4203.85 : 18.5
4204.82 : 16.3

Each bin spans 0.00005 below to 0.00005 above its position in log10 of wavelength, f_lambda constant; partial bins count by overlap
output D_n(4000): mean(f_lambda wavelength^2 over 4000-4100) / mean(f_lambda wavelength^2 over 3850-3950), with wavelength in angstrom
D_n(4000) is 1.69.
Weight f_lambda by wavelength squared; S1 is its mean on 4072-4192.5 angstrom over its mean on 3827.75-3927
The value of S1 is 1.8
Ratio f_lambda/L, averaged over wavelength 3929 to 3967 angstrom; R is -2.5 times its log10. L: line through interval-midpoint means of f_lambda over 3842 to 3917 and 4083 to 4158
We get 0.39 mag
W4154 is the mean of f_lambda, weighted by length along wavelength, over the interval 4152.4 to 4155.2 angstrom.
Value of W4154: 17.6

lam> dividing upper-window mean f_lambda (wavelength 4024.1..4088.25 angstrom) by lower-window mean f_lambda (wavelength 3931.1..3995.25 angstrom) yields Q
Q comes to 1.5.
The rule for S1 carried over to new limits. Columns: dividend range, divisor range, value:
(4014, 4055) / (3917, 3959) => 1.83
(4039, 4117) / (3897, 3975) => 1.77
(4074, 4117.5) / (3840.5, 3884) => 1.70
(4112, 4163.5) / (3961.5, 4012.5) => 1.45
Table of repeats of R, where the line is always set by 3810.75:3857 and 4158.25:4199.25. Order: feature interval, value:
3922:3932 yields 0.43 mag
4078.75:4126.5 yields -0.12 mag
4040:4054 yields -0.15 mag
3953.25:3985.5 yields 0.19 mag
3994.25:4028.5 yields -0.24 mag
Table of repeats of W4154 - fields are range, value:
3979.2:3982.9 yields 16.1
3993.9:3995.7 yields 17.8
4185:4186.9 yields 17.2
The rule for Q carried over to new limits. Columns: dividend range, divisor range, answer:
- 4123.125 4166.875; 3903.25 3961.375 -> 1.65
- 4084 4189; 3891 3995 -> 1.53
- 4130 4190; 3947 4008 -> 1.33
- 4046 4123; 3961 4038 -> 1.16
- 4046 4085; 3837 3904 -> 1.46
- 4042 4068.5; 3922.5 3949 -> 2.06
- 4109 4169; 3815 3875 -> 1.77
